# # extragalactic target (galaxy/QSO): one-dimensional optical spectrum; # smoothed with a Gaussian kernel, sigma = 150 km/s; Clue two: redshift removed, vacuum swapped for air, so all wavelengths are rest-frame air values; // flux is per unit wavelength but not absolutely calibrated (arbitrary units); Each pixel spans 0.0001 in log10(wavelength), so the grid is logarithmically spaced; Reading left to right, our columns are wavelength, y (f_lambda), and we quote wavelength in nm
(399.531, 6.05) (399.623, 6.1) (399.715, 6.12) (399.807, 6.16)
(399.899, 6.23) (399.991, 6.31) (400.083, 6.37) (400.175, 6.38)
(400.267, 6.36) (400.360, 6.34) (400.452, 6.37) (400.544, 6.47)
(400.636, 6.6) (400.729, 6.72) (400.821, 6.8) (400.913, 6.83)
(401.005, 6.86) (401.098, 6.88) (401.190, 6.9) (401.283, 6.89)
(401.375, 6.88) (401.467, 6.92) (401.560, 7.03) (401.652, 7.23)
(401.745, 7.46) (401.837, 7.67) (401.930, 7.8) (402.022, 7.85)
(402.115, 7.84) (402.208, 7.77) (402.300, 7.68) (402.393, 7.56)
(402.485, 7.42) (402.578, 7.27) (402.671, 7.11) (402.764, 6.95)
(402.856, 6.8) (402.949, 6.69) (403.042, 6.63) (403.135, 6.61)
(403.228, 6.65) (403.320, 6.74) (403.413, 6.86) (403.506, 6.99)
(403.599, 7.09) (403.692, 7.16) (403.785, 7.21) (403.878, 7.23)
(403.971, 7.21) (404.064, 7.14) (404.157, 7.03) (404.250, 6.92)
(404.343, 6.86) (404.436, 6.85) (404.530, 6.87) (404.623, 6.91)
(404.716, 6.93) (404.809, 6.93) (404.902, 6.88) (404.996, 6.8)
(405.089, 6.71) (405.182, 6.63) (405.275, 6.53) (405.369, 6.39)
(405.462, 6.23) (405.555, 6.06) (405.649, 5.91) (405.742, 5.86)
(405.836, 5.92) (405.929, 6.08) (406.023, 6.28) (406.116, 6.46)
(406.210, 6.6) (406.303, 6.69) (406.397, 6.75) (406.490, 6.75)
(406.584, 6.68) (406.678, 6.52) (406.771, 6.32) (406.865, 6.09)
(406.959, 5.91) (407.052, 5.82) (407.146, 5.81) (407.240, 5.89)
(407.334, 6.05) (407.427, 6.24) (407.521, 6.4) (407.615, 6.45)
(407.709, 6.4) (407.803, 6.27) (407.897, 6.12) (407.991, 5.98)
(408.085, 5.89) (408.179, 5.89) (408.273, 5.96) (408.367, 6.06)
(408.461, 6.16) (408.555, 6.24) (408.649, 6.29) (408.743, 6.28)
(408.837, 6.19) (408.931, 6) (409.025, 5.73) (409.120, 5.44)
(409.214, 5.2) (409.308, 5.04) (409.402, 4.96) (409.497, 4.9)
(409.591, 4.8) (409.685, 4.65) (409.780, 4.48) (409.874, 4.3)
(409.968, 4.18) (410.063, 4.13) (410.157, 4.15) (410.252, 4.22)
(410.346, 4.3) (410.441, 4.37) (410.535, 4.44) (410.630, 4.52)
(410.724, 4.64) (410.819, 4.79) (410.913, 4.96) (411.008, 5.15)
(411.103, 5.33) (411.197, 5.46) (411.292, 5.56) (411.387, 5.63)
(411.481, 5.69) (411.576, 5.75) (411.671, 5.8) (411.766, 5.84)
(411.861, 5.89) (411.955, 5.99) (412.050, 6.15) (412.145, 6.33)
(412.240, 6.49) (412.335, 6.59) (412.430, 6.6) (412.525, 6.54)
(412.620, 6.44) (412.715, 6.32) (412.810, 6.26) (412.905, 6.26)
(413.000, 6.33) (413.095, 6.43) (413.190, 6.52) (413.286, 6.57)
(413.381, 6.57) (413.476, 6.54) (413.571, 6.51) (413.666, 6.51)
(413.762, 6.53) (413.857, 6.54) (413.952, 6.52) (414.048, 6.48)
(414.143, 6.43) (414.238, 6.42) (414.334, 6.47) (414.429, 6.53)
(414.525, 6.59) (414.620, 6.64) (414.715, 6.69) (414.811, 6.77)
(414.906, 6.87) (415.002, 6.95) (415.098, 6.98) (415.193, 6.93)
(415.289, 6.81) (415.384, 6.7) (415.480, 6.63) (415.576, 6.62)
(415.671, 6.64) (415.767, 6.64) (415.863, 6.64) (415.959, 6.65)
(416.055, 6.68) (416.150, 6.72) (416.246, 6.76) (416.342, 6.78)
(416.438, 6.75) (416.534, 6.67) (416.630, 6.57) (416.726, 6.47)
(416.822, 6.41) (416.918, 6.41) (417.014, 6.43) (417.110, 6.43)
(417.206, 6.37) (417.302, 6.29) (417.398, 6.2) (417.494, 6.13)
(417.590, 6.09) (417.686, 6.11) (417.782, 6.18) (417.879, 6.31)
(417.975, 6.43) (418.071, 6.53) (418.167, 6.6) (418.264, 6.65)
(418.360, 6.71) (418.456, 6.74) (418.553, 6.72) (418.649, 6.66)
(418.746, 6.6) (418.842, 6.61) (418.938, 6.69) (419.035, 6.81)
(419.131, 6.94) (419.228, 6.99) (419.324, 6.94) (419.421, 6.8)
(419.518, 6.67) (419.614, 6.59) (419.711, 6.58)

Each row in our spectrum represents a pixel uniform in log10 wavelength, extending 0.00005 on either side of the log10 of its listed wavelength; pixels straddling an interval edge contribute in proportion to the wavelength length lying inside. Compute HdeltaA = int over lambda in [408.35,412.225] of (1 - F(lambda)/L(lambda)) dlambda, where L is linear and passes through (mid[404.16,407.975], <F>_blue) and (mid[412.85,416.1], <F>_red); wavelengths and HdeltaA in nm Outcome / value 0.74 nm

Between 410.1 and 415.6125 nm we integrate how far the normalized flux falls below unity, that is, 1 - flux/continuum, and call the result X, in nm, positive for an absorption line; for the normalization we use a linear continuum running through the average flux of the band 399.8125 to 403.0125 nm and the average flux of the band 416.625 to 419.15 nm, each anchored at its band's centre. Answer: 0.47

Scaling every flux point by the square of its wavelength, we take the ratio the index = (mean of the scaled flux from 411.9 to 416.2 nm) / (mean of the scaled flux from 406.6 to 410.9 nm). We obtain 1.2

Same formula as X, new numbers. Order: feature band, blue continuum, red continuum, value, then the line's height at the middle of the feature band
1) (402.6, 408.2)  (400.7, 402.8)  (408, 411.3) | -0.25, 6.28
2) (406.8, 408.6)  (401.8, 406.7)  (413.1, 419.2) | 0.18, 6.78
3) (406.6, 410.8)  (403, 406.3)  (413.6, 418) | 0.73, 6.64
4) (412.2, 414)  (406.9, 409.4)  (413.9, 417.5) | -0.03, 6.38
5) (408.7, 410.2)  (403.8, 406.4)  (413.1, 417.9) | 0.36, 6.6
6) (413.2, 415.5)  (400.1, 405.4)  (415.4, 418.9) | -0.01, 6.61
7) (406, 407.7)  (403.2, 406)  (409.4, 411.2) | -0.13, 5.88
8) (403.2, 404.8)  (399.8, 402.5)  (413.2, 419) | -0.02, 6.89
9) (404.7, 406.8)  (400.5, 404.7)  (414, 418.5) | 0.14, 6.95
